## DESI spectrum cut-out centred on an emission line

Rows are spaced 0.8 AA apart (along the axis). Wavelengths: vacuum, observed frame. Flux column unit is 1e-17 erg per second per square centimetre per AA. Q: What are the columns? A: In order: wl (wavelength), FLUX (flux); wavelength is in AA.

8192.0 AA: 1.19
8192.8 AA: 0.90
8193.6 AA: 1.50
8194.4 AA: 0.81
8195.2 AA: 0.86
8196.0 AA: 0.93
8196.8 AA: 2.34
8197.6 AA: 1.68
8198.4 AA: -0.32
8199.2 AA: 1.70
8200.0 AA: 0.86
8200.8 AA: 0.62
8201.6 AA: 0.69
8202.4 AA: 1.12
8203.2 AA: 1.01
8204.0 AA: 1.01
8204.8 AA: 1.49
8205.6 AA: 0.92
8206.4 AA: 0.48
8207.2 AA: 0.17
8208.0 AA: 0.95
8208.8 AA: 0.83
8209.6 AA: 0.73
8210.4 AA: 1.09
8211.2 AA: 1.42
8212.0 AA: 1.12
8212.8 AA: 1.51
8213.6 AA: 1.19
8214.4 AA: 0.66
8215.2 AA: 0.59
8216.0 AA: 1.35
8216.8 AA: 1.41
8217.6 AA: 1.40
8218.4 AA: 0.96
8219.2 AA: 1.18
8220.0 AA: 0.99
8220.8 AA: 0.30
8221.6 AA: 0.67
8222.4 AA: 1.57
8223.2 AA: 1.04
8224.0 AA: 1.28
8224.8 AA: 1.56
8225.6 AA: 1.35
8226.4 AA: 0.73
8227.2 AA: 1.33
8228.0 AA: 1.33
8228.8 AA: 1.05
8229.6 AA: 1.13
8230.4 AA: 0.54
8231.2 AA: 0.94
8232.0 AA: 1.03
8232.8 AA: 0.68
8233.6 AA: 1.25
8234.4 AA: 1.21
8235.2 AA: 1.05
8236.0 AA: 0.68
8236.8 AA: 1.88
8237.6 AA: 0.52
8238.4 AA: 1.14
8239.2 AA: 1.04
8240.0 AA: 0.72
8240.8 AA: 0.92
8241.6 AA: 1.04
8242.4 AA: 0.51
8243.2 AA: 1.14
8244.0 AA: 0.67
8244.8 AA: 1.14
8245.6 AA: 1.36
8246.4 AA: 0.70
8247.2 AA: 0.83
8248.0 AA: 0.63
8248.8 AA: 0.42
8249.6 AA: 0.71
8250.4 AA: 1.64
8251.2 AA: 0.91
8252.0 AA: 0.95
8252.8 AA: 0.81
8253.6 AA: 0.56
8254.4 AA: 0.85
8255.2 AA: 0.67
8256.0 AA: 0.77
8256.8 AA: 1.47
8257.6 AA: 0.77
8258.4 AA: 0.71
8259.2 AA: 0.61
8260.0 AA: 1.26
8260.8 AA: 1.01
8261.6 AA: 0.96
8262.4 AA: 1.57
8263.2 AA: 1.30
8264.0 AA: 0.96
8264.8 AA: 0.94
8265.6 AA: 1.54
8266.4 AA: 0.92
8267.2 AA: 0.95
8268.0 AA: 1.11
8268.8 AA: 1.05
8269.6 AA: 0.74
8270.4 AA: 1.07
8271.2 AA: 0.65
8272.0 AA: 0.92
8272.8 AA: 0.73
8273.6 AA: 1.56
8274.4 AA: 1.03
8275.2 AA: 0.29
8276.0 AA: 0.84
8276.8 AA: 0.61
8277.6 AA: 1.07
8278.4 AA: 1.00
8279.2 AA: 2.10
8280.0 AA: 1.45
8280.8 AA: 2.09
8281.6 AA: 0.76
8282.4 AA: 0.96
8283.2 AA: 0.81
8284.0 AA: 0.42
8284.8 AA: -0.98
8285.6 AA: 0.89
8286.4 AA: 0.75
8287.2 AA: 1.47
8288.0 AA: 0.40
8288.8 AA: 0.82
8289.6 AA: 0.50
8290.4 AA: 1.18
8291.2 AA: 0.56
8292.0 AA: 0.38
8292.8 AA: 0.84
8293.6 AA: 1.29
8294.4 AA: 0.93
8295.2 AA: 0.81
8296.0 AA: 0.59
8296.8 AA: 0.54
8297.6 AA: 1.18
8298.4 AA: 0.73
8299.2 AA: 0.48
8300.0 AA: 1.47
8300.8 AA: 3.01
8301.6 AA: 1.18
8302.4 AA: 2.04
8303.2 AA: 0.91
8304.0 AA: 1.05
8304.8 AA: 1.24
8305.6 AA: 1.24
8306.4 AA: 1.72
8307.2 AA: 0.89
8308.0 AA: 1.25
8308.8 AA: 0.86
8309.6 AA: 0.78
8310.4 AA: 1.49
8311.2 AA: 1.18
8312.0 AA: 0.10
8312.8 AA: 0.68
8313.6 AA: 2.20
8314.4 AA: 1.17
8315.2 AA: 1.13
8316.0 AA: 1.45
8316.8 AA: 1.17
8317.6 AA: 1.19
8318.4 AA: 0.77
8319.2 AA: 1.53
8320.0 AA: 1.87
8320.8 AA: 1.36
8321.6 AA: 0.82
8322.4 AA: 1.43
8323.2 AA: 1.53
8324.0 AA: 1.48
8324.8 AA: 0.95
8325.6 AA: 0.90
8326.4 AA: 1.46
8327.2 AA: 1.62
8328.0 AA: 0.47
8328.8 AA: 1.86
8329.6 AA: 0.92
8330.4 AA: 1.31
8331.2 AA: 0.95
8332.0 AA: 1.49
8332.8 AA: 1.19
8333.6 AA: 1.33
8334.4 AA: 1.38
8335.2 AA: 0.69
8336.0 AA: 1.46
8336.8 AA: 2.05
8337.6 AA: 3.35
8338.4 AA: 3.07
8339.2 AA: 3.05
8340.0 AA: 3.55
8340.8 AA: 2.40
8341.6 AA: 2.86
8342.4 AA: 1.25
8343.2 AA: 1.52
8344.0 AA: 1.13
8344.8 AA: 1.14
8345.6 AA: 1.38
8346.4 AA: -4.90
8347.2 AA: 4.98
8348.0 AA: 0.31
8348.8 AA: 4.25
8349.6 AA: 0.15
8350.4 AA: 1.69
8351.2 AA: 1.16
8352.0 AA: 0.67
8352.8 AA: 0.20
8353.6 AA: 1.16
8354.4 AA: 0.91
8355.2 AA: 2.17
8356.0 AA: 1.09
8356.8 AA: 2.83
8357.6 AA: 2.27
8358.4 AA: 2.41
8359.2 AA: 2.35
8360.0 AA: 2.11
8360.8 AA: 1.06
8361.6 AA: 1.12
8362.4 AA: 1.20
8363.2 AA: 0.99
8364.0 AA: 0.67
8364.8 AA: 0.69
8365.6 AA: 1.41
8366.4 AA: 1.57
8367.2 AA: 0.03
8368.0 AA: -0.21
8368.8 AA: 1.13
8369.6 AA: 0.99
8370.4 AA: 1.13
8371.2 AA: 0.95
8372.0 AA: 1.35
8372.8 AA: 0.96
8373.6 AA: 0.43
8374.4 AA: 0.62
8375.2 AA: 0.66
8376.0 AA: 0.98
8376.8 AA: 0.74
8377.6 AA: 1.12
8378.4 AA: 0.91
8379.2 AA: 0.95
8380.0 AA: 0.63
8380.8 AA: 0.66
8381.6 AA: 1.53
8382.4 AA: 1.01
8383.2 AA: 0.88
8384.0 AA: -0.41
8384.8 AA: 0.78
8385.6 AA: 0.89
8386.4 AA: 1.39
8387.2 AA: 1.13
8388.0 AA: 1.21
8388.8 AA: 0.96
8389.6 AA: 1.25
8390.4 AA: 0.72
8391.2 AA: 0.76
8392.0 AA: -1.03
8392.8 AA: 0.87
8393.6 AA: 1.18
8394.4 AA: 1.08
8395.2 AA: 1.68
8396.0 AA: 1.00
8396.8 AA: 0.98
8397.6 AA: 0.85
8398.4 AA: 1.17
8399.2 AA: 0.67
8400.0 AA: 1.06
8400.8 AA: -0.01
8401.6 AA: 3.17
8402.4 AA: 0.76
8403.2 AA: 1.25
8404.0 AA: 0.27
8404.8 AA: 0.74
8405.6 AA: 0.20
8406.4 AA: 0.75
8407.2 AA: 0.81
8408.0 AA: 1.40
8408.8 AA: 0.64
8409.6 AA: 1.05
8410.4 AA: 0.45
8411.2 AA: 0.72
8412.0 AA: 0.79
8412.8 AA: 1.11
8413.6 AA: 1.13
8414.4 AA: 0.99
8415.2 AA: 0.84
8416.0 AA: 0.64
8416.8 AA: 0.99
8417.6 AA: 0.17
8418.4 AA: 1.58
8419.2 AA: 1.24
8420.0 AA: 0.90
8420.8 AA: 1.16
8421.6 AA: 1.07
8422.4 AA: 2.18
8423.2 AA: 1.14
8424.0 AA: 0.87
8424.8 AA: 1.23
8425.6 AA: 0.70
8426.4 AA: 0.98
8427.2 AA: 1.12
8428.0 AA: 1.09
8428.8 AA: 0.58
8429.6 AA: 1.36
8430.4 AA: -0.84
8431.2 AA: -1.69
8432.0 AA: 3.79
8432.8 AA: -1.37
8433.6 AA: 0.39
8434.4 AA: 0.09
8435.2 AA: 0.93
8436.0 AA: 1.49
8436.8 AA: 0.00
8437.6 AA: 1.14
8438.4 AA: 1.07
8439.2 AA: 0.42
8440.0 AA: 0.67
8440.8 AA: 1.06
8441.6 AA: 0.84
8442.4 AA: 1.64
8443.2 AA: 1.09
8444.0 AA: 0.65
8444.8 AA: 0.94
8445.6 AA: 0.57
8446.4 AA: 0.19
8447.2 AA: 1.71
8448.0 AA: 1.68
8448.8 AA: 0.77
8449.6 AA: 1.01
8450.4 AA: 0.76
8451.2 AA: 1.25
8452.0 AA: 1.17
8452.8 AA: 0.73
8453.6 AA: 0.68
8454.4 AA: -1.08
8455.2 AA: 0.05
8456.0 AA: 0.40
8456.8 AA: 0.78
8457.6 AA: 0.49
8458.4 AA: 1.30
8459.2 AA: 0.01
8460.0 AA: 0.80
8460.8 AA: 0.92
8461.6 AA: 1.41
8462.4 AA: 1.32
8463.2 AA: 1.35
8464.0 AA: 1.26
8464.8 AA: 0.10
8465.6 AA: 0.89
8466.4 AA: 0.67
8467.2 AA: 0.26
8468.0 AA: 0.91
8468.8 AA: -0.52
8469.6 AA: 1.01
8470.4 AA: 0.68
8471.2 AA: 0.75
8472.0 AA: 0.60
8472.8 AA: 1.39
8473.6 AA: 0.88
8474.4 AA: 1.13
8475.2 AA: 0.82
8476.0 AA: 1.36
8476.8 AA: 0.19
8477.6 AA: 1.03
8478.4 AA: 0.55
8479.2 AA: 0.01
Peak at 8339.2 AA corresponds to [S II] 6716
